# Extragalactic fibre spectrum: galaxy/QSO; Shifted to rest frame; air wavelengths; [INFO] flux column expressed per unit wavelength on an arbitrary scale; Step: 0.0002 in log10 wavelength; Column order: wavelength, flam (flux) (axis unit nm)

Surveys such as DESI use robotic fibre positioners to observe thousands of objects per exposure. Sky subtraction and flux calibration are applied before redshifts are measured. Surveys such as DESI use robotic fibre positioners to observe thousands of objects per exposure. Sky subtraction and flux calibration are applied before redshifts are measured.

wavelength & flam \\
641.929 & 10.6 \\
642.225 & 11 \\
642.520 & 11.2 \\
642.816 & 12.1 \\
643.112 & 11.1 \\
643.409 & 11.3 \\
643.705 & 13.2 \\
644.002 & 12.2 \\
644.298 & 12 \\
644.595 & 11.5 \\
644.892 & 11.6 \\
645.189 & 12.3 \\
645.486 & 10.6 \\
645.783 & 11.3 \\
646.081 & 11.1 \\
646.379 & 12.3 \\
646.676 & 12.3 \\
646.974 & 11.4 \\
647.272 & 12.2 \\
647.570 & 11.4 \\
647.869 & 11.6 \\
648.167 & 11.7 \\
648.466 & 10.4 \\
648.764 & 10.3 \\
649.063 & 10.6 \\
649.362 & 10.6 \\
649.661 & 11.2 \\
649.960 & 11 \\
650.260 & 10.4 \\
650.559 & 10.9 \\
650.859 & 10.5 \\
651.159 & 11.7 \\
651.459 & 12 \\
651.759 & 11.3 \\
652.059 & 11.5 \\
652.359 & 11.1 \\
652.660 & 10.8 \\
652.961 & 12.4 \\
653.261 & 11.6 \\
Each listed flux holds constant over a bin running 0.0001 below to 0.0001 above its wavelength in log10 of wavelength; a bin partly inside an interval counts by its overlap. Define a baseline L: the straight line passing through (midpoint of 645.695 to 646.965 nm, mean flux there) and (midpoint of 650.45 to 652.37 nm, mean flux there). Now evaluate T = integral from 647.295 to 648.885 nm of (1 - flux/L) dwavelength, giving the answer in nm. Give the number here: 0.06 nm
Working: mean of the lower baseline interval 11.7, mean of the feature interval 11.2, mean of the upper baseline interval 11.3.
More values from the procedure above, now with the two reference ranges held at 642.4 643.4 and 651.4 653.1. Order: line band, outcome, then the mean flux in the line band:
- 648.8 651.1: 0.14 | 10.8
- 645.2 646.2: 0.02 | 11.2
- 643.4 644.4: -0.07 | 12.3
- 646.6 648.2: -0.04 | 11.7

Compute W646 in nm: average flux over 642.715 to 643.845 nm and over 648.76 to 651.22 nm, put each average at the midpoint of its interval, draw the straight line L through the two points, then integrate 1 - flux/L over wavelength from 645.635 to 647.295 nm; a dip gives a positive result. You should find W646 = -0.052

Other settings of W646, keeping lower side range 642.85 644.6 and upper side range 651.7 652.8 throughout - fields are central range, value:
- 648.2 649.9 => 0.11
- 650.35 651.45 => 0.02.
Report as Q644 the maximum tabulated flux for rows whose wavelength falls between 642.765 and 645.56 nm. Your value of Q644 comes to 13.2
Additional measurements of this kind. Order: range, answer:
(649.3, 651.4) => 11.7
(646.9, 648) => 12.2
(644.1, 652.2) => 12.3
